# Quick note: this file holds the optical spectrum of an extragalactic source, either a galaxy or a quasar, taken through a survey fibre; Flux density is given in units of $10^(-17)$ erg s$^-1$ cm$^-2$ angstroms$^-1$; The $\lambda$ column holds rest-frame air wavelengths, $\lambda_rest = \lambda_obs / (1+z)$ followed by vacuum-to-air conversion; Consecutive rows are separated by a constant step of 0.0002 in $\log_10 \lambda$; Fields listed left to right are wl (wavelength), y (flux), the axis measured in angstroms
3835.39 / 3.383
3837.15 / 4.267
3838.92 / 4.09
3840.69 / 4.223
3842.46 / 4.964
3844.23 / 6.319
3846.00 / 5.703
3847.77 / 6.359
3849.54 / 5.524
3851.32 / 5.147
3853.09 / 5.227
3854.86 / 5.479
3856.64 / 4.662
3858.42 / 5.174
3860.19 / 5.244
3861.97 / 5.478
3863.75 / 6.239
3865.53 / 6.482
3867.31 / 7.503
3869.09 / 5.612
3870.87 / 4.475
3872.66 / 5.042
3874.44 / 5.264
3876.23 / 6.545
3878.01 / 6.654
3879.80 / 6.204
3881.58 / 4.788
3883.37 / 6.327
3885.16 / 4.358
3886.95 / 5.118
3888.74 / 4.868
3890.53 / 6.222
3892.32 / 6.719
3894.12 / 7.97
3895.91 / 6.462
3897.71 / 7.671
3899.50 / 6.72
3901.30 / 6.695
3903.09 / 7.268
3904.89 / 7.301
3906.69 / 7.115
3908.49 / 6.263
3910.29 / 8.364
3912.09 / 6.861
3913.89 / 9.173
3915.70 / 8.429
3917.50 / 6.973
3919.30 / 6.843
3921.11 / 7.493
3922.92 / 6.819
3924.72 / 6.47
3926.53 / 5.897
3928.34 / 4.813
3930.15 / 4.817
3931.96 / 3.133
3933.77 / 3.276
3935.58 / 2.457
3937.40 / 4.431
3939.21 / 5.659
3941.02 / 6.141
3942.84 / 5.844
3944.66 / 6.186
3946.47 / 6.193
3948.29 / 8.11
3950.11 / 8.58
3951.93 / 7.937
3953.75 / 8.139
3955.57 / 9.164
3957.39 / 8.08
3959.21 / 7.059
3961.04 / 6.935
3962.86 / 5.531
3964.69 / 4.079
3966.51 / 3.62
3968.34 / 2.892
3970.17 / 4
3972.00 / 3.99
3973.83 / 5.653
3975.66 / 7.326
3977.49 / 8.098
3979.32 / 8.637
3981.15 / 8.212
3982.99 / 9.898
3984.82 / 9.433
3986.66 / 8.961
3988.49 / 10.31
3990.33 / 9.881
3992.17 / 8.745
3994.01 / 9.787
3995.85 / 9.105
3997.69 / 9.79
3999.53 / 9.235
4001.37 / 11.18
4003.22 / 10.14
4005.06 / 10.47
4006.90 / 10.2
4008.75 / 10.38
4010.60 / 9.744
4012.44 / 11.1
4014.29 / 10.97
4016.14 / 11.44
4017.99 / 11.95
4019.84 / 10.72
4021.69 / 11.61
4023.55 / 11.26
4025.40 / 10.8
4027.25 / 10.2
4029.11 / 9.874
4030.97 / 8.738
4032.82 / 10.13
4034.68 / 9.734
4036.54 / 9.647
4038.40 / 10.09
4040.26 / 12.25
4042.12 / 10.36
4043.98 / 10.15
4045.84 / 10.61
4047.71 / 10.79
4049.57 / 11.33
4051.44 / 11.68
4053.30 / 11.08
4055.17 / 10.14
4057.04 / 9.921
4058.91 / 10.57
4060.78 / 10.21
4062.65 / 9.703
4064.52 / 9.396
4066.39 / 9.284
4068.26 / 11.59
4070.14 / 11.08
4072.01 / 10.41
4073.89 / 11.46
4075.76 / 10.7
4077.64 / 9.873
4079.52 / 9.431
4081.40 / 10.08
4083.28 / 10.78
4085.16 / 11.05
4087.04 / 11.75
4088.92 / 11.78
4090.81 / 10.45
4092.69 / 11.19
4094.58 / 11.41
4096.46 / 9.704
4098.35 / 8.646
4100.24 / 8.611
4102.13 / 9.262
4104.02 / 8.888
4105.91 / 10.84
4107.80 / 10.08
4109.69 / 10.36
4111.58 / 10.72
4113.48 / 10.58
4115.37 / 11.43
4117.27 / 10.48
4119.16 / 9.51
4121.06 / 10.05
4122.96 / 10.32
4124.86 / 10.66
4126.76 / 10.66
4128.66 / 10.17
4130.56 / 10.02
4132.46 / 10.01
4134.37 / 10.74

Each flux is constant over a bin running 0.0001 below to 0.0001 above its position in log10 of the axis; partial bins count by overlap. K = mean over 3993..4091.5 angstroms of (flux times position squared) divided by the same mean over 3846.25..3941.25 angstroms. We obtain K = 1.9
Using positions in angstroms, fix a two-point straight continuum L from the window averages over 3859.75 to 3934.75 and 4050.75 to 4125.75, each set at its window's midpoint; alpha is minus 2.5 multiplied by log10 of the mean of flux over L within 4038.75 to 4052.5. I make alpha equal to -0.16 mag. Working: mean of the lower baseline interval 6.24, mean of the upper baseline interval 10.4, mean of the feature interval 11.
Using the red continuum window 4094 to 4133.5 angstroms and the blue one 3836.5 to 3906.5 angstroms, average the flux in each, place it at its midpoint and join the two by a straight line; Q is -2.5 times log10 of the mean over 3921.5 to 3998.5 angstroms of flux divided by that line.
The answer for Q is 0.10 mag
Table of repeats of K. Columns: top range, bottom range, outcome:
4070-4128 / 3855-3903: 1.94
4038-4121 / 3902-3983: 1.74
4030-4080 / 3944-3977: 1.72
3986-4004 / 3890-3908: 1.46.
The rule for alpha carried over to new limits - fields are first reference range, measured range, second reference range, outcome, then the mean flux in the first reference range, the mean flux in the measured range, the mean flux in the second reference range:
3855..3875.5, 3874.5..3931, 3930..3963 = -0.12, 5.56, 6.57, 6.24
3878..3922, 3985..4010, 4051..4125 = -0.14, 6.76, 9.84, 10.4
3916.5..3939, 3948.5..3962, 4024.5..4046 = -0.22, 5.31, 7.98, 10.2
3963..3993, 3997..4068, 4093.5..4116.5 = -0.25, 7.07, 10.5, 10.1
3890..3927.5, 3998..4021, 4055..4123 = -0.19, 7.13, 10.6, 10.3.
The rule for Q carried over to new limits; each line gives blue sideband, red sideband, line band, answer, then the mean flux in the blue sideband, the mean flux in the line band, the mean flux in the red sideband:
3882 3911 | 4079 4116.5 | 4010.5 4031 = -0.21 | 6.55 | 10.8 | 10.4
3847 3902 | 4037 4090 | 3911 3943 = 0.21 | 5.88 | 5.87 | 10.6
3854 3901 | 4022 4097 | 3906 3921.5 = -0.10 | 5.91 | 7.51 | 10.5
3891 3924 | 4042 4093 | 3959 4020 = 0.07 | 7.27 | 8.51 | 10.6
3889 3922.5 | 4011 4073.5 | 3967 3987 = 0.29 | 7.2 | 6.88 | 10.6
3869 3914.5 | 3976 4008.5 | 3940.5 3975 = 0.32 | 6.39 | 6.22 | 9.51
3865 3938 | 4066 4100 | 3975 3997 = -0.11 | 6.15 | 9.06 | 10.6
